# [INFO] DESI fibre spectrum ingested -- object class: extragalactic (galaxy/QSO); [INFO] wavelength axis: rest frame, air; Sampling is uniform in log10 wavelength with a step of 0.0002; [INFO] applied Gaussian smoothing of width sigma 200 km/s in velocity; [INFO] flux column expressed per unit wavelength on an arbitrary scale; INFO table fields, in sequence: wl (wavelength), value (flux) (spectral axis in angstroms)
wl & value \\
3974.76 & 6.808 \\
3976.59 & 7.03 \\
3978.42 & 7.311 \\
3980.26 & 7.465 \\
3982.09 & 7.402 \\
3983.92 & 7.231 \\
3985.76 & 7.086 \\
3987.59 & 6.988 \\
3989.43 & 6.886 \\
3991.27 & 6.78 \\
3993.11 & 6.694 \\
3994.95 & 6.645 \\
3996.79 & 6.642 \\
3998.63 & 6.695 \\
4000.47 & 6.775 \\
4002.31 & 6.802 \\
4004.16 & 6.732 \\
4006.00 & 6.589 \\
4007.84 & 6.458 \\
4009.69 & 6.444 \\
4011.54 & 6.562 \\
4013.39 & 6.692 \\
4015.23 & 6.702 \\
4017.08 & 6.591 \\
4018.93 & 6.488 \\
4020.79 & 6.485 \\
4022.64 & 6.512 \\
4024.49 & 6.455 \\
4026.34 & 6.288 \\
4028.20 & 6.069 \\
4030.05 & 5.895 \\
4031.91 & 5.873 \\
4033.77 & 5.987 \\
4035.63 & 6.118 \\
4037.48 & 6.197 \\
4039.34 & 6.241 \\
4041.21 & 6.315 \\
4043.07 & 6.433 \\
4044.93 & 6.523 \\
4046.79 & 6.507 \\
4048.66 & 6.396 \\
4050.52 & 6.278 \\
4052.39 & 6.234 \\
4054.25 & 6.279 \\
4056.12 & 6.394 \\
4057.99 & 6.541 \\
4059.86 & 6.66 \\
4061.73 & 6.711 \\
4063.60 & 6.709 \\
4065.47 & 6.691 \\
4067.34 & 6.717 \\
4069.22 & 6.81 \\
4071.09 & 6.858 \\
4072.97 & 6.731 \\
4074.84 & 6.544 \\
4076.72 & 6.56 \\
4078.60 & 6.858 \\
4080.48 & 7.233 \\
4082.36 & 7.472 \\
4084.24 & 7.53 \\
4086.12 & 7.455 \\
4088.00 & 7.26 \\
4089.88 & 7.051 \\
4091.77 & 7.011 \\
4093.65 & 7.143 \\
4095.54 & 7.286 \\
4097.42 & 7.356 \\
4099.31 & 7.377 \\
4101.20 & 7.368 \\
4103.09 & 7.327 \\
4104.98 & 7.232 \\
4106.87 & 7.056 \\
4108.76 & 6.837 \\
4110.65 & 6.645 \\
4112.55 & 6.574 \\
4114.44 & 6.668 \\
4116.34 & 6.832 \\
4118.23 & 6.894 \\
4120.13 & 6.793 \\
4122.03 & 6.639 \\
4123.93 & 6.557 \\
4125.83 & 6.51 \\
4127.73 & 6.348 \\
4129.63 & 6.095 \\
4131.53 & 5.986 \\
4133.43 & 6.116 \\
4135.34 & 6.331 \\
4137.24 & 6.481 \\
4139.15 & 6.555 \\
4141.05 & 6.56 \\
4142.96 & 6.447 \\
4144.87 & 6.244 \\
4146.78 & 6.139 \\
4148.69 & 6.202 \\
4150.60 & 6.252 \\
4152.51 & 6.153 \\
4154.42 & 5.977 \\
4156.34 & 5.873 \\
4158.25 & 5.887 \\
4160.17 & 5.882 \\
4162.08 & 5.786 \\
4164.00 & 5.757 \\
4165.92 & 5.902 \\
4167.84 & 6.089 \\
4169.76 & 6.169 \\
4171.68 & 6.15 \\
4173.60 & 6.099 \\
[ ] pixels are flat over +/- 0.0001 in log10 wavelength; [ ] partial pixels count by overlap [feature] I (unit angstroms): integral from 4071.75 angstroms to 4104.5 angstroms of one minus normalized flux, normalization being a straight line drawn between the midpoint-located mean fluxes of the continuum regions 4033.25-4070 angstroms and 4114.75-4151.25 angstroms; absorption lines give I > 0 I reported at -3.6 angstroms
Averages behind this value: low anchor 6.44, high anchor 6.43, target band 7.15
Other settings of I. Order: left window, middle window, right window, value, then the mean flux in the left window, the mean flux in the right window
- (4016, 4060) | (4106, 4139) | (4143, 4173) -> -2.28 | 6.32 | 6.04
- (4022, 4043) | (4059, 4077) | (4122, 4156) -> -1.40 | 6.18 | 6.29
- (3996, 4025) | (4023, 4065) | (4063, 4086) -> 2.72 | 6.6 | 6.92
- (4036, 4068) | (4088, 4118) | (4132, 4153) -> -3.19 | 6.45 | 6.31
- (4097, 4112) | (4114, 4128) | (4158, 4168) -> 0.21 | 7.12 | 5.86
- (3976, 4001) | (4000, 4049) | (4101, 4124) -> 3.79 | 6.97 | 6.87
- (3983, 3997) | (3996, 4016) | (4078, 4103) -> 0.86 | 6.88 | 7.27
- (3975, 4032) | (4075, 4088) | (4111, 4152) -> -1.22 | 6.7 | 6.44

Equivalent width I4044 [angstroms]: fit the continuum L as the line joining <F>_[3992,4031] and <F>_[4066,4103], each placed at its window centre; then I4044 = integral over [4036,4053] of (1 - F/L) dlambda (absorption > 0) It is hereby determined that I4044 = 1.1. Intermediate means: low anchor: 6.53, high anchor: 7.09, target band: 6.34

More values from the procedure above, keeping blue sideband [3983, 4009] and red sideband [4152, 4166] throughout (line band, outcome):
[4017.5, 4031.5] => 0.7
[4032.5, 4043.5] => 0.6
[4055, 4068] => -0.4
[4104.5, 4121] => -1.8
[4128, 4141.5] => -0.6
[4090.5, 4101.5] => -1.8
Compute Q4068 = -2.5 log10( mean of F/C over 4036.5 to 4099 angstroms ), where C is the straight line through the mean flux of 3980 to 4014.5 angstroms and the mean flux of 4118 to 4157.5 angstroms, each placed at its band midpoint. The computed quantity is -0.03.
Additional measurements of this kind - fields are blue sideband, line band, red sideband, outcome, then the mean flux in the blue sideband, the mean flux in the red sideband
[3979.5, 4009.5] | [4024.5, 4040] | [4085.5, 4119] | 0.138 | 6.85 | 7.07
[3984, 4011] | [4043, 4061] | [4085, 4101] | 0.098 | 6.74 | 7.25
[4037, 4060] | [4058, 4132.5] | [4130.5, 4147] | -0.087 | 6.38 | 6.33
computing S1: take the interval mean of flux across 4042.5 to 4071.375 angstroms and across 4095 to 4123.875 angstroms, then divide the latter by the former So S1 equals 1.07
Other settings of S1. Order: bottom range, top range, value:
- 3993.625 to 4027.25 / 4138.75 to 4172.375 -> 0.93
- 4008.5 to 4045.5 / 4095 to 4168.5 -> 1.02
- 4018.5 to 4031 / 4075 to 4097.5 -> 1.14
